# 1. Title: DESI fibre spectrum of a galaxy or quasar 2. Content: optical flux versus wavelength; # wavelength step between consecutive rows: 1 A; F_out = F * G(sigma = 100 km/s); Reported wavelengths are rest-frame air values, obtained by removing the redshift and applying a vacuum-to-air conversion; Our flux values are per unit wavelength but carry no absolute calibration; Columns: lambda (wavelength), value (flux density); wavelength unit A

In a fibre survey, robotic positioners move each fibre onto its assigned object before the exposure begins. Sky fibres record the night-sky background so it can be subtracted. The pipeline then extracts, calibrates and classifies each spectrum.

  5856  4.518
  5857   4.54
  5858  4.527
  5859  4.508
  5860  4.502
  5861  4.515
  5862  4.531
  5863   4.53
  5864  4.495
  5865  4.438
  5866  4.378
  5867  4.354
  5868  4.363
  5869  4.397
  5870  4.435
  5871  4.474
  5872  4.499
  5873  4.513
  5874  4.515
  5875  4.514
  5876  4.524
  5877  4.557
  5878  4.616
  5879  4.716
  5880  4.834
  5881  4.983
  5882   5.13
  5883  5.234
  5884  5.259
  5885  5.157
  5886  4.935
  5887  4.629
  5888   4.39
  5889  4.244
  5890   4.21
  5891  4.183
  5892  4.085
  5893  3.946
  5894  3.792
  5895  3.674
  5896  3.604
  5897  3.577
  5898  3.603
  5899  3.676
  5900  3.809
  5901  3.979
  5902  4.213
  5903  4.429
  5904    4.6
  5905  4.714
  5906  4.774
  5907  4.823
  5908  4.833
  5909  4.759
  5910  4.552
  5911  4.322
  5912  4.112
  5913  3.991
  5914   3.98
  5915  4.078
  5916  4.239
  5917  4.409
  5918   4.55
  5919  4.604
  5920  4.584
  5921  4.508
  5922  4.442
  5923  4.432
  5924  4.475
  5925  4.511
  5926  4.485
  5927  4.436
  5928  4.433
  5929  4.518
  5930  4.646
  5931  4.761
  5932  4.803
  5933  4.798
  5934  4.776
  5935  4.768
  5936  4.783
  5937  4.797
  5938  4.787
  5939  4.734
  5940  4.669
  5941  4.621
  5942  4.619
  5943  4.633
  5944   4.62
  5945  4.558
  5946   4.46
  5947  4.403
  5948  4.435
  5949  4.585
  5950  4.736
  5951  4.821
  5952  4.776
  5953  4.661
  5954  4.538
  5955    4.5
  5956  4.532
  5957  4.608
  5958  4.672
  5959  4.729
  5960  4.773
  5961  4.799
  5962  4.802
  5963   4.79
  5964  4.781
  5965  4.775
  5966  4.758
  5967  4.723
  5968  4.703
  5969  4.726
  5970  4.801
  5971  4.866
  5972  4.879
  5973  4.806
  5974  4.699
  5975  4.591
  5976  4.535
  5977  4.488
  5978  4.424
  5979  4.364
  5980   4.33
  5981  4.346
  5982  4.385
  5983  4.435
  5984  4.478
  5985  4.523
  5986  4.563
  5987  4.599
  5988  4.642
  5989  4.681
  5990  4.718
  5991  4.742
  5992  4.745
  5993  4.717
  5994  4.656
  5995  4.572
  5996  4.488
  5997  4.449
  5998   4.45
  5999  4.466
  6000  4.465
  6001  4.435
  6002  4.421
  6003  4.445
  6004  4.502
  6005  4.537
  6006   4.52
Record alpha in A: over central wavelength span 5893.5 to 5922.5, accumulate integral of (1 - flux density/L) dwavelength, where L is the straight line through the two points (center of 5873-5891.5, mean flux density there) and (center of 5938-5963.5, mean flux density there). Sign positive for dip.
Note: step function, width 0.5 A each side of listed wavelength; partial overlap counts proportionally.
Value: 2.65 A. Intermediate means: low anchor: 4.7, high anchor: 4.65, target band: 4.25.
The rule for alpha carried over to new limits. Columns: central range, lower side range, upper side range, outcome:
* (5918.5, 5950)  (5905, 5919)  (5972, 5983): -1.0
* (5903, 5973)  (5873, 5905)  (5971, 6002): -2.2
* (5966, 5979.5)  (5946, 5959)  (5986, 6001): -0.2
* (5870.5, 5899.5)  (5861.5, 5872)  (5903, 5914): 0.4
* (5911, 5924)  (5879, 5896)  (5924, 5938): 0.8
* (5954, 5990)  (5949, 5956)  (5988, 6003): -0.1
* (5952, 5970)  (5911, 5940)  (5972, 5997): -0.6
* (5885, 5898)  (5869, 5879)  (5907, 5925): 1.0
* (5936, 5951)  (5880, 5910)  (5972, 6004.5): -0.5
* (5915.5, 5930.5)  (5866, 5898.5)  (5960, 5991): 0.1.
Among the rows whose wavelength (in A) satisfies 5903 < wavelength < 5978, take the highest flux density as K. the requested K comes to 4.879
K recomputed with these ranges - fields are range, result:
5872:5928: 5.259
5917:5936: 4.803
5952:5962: 4.802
